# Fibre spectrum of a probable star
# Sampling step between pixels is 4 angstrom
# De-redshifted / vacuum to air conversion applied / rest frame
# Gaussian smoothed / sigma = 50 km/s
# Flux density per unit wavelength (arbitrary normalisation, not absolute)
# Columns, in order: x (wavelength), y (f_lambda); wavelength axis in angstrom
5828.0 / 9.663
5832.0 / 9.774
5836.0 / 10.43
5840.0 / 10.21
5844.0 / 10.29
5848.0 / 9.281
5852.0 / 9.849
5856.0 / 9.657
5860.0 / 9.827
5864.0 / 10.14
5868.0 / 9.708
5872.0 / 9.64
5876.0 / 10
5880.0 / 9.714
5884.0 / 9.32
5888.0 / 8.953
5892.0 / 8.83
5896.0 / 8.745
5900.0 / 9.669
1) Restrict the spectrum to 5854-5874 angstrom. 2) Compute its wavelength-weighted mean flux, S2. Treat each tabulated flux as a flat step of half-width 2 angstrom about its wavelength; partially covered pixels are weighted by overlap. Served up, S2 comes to 9.79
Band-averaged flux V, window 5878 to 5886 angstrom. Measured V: 9.52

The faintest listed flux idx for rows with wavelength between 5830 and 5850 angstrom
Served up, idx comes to 9.281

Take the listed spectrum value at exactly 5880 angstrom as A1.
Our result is 9.714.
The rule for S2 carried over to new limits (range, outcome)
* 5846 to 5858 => 9.6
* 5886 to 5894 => 8.89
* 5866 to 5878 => 9.78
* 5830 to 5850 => 10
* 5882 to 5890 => 9.14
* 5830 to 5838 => 10.1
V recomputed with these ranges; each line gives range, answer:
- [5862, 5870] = 9.92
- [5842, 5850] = 9.79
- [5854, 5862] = 9.74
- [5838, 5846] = 10.2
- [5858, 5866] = 9.98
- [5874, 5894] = 9.36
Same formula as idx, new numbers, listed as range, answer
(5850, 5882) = 9.64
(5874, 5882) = 9.714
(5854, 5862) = 9.657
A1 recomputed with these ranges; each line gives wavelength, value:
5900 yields 9.669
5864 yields 10.14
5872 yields 9.64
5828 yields 9.663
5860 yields 9.827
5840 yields 10.21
